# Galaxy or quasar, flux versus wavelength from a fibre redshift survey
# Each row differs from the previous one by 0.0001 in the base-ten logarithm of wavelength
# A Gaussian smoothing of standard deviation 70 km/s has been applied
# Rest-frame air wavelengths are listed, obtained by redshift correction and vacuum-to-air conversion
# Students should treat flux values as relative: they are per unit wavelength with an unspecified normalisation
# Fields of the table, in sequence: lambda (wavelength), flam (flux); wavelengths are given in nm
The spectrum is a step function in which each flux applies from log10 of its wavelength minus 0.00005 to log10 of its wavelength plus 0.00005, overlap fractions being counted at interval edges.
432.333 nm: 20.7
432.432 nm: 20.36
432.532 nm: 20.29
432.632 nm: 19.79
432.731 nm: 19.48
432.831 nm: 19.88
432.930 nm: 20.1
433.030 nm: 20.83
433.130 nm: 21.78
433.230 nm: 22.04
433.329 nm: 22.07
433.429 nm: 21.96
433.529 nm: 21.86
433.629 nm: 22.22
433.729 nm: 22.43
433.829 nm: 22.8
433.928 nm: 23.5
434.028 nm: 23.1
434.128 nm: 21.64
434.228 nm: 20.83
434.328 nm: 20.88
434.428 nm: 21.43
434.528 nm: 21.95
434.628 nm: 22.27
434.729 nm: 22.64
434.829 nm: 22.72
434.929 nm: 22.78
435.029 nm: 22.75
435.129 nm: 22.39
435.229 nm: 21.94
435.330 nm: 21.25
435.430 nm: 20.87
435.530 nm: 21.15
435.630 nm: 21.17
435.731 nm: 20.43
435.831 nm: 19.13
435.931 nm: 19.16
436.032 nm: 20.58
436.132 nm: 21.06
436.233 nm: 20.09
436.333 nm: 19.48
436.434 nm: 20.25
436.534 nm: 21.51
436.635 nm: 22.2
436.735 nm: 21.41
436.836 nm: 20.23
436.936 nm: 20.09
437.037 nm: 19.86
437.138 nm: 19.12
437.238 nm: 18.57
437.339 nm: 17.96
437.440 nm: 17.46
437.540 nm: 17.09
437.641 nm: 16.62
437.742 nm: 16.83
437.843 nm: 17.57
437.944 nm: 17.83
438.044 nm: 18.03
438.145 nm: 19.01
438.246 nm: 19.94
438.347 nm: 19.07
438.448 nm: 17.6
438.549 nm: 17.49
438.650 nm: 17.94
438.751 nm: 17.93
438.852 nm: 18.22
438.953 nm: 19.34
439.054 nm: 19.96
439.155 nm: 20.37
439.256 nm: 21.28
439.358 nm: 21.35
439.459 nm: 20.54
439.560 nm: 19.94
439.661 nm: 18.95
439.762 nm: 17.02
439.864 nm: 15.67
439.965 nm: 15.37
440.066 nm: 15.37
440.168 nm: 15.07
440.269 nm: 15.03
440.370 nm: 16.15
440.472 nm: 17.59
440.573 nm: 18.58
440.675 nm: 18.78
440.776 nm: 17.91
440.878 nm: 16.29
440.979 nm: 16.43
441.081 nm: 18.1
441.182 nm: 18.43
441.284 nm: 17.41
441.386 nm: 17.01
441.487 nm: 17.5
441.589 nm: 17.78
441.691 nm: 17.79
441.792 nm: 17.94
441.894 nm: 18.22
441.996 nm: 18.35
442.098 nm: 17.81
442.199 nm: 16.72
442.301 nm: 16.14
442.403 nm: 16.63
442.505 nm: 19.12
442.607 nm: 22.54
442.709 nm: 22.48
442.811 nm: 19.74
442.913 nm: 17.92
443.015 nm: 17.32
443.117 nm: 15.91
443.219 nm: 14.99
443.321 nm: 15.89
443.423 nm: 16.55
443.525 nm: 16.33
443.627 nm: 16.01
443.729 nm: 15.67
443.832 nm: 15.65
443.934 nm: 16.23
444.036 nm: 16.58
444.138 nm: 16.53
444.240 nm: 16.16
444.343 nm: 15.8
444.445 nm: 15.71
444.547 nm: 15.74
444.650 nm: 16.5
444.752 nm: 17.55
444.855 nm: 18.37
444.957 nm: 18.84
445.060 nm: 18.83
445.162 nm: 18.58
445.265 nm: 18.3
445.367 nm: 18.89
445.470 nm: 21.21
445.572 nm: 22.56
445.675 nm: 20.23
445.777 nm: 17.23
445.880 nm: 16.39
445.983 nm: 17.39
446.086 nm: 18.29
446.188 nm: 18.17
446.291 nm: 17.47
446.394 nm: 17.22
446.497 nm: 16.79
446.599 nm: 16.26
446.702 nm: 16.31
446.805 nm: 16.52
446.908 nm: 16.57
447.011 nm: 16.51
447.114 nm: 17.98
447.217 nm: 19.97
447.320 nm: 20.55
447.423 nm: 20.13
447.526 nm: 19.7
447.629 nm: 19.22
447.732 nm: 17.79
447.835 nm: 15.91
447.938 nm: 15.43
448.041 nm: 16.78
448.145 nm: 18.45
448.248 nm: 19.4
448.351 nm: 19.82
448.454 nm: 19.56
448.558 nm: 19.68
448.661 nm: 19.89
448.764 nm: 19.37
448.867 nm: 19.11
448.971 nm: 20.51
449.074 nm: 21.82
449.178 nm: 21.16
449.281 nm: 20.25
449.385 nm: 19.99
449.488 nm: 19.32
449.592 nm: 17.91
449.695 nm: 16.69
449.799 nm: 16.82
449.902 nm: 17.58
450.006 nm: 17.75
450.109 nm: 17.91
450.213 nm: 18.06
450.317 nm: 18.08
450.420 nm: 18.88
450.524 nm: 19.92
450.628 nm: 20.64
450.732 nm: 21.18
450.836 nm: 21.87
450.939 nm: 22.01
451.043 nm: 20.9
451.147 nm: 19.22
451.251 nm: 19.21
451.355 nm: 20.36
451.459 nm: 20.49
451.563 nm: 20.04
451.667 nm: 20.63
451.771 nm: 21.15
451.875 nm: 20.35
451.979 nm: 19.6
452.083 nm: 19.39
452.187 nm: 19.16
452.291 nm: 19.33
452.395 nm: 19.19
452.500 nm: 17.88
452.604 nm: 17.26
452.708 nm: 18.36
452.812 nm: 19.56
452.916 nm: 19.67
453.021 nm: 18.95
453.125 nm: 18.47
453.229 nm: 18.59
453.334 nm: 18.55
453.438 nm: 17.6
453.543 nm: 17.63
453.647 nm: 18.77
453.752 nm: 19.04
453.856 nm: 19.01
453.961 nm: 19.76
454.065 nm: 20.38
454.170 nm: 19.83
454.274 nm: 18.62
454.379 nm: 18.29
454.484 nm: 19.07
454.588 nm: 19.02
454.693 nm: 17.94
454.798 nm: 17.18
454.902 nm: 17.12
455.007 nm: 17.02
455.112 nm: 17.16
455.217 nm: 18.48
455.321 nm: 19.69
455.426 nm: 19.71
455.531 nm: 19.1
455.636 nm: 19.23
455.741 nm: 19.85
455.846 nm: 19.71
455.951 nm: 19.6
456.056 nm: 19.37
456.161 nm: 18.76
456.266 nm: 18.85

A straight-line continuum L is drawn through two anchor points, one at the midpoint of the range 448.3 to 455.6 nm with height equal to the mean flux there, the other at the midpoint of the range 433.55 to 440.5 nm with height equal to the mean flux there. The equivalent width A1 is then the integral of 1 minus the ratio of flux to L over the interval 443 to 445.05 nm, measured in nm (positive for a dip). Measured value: 0.32 nm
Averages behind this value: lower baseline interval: 19.7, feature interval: 16.4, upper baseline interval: 19.2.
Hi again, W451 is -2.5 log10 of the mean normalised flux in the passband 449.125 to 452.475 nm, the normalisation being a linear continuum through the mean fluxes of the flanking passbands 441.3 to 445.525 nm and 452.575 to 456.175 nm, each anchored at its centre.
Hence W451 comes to -0.07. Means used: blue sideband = 17.5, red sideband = 18.8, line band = 19.5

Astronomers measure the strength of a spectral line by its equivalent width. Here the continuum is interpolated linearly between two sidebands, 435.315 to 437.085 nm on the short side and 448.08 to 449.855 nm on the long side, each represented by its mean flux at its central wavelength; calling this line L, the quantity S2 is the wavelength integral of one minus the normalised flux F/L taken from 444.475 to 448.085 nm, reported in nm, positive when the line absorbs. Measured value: 0.299 nm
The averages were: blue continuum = 20.5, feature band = 18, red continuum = 19.4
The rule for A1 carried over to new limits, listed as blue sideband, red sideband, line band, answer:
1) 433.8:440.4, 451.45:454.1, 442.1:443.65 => 0.15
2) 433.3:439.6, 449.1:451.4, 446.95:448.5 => 0.09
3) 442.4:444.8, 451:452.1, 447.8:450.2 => 0.05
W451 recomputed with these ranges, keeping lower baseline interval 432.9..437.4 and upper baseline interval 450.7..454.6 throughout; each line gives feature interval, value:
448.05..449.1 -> 0.014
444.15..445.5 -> 0.148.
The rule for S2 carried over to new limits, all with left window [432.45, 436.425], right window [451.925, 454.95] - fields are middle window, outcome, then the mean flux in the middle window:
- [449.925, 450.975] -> -0.02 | 19.5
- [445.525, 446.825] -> 0.13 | 17.8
